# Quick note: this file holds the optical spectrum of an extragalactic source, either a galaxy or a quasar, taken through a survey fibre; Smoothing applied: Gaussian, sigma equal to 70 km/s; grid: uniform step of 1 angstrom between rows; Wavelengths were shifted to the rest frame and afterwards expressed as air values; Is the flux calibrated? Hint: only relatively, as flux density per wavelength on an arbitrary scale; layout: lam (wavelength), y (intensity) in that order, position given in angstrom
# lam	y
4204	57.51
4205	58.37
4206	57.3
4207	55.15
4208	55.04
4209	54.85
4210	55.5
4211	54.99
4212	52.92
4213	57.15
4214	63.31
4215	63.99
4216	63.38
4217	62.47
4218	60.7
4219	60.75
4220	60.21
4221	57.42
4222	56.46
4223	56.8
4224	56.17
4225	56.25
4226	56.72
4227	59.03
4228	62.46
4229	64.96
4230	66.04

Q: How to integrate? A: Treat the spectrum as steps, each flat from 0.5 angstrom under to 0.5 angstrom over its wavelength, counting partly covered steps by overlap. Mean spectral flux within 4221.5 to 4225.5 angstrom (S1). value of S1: 56.4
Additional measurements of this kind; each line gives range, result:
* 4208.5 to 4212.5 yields 54.6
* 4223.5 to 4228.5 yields 58.1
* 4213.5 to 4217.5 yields 63.3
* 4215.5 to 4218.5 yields 62.2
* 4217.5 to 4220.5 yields 60.6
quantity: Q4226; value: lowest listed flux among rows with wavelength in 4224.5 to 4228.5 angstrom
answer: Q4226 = 56.25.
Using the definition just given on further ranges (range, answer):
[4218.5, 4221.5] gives 57.42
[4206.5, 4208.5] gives 55.04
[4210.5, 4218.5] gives 52.92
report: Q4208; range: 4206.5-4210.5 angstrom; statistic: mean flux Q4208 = 55.1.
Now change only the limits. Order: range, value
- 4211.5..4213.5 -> 55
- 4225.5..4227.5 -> 57.9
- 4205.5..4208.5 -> 55.8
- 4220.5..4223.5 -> 56.9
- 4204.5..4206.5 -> 57.8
